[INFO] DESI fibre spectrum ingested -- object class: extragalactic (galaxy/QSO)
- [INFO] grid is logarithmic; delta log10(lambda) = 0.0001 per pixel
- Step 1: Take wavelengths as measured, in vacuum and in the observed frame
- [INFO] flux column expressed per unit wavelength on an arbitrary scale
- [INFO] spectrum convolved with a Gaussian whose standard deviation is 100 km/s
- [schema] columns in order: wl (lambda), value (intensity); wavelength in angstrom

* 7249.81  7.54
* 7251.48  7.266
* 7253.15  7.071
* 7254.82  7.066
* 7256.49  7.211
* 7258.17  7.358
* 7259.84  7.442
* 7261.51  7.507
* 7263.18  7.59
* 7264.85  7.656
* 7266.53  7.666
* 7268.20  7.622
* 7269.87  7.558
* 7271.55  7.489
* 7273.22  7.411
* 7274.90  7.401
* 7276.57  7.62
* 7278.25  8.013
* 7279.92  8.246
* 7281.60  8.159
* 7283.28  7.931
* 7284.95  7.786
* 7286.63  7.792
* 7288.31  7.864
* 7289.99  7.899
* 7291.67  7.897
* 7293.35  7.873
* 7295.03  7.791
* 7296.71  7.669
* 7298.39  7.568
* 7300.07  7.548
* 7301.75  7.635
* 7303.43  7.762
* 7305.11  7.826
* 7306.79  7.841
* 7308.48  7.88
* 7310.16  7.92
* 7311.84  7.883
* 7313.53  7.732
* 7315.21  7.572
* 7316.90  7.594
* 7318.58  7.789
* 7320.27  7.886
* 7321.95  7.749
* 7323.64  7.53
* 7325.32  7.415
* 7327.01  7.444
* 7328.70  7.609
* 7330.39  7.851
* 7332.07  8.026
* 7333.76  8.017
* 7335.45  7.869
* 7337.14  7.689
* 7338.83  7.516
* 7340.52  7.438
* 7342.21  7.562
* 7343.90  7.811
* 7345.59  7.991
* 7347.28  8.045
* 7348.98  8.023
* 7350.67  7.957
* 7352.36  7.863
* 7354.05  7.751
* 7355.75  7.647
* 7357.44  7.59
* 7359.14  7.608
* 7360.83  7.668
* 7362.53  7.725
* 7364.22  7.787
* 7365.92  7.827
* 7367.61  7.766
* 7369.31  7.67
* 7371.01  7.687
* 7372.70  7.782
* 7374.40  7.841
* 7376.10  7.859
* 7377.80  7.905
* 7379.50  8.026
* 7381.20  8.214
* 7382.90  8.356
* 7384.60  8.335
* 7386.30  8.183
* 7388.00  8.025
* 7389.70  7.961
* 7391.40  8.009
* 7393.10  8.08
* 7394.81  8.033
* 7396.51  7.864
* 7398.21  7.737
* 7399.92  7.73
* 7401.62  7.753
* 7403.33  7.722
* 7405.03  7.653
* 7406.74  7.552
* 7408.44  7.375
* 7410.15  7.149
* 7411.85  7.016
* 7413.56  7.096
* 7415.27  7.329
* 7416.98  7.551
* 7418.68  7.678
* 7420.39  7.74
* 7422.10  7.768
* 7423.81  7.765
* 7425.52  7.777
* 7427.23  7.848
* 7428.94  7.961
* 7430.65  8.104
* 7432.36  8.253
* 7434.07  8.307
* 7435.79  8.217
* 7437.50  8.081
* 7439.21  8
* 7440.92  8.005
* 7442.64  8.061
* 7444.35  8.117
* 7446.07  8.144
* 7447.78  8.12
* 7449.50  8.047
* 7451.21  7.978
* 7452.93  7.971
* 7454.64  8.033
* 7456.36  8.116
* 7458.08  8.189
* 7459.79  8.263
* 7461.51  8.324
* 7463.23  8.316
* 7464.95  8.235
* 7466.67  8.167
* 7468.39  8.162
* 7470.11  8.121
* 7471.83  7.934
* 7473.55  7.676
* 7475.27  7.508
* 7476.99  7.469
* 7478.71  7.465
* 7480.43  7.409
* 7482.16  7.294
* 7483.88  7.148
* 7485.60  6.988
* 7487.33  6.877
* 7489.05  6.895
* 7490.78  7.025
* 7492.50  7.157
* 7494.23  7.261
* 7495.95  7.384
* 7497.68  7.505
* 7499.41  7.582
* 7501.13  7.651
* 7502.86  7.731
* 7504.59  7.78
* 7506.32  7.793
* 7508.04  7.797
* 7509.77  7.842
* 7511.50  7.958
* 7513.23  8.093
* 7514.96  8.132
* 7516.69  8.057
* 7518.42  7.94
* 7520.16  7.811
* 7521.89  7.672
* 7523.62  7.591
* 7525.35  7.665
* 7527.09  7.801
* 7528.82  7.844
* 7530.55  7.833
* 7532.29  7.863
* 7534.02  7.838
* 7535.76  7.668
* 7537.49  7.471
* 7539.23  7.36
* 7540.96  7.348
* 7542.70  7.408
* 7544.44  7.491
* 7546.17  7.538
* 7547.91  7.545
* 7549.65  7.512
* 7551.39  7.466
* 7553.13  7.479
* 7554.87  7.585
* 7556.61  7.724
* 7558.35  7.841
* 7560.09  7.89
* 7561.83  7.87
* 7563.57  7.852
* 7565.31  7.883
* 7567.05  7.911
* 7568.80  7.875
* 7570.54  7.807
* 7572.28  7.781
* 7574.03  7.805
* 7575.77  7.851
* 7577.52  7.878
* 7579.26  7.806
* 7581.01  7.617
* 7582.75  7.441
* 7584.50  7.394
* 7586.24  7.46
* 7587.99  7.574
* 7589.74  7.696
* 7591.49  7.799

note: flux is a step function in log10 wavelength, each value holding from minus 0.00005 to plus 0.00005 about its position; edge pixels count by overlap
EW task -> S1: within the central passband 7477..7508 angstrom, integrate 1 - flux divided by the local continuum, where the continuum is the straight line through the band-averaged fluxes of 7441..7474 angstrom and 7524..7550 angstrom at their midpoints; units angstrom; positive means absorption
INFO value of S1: 2.1 angstrom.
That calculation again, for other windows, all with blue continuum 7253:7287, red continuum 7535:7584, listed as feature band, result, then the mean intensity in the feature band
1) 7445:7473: -1.8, 8.13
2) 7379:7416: -0.7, 7.78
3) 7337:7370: -0.5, 7.75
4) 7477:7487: 0.5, 7.26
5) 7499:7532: -0.7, 7.82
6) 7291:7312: -0.4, 7.77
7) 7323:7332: 0.0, 7.62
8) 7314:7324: -0.1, 7.7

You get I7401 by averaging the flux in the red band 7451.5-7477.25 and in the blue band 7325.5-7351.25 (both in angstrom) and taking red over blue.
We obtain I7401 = 1.0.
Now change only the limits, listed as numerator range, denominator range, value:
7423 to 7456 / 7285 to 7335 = 1.04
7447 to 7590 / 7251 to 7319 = 1.01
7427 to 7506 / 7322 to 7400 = 1.00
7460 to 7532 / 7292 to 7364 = 0.99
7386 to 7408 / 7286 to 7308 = 1.01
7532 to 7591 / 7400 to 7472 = 0.97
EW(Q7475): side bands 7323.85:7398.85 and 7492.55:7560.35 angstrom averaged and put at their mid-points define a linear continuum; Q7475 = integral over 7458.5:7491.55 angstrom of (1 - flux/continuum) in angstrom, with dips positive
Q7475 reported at 0.32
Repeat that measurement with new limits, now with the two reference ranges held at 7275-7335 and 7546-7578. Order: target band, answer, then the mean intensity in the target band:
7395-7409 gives 0.1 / 7.7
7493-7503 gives 0.3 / 7.49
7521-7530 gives 0.0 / 7.72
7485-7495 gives 0.9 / 7.03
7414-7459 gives -1.1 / 7.96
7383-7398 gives -0.6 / 8.07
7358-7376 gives 0.1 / 7.74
